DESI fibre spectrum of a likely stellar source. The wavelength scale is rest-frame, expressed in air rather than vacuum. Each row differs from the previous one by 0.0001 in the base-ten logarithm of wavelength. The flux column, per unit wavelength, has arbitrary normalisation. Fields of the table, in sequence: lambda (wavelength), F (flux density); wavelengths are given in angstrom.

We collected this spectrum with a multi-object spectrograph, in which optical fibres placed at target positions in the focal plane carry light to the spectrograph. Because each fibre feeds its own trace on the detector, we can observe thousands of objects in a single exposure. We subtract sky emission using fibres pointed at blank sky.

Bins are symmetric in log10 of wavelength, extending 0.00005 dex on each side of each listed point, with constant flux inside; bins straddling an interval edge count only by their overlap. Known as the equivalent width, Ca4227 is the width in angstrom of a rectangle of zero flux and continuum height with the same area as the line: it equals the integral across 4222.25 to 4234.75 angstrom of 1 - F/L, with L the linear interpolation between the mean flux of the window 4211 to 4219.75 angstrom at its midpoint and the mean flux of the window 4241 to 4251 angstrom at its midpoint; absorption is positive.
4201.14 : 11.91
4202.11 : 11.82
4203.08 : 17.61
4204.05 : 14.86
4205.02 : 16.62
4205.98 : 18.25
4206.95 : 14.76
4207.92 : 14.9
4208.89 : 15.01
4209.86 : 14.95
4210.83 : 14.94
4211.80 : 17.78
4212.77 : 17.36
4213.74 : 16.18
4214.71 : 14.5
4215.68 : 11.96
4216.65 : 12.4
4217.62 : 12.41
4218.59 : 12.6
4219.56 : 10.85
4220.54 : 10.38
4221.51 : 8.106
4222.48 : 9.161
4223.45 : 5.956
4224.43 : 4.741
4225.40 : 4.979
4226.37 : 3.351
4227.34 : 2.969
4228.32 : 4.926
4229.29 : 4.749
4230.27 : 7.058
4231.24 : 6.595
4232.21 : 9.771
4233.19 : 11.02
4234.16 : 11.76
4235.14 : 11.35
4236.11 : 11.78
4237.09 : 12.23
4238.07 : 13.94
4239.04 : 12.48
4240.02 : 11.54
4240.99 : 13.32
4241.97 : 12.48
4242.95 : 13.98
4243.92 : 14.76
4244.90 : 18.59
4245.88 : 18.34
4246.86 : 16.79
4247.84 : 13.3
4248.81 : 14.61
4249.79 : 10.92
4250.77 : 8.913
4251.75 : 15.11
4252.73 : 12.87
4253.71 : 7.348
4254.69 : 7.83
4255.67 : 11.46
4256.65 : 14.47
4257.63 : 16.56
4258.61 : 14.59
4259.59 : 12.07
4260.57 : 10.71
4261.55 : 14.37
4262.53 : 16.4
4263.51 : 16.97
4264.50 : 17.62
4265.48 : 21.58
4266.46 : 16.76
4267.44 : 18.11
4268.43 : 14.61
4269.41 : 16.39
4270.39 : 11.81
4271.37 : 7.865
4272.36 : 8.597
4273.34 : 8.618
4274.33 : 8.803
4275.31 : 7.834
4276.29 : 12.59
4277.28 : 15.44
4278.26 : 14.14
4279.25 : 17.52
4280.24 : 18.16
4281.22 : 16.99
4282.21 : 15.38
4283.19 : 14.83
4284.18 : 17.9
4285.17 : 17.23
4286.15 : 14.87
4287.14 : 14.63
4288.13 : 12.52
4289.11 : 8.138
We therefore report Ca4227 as 6.6 angstrom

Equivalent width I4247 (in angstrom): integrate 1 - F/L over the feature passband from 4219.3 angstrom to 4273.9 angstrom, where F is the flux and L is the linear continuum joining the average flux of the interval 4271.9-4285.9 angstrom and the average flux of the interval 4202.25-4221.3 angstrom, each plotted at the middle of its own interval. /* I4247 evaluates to 9.22 angstrom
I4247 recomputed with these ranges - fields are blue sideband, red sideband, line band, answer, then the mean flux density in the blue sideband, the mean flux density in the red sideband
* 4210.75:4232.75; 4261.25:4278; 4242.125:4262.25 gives -1.9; 9.63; 13.8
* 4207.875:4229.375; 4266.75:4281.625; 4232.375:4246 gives -1.8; 10.7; 13.2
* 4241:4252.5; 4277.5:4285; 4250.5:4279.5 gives 4.0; 14.3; 16.4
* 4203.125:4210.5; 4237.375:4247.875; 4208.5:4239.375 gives 9.4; 15.7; 14.5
